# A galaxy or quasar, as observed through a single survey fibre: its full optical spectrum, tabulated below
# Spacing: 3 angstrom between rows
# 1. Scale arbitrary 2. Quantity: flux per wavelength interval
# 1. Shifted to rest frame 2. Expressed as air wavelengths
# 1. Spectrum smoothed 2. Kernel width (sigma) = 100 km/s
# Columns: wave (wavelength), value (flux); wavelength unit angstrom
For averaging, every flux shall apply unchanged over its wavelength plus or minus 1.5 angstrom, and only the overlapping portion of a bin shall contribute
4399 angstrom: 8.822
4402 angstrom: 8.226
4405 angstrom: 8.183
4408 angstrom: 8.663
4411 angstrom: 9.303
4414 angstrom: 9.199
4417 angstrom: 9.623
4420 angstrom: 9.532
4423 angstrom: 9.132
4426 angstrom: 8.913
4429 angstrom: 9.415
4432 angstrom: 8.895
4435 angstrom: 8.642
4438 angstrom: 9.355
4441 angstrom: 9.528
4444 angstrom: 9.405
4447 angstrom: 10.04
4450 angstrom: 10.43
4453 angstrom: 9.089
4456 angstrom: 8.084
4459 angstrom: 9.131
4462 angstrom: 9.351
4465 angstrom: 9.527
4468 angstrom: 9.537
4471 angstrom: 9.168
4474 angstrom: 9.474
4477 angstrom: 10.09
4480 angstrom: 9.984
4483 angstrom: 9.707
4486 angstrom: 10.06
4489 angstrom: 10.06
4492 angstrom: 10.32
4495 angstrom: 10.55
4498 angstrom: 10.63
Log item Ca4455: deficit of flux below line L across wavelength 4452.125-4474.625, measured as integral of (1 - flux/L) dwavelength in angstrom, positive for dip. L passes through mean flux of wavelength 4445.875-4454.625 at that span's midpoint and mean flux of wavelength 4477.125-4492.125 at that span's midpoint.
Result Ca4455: 1.7 angstrom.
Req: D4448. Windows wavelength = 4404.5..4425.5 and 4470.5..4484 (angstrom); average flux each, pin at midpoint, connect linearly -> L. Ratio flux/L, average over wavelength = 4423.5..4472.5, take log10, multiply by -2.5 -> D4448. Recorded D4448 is 0.02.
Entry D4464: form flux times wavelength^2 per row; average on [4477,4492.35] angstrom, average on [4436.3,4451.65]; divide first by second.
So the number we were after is 1.0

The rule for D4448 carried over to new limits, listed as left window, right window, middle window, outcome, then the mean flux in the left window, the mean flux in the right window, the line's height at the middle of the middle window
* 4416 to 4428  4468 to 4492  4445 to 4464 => 0.025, 9.29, 9.81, 9.58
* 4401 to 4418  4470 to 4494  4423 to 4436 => 0.017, 8.86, 9.89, 9.15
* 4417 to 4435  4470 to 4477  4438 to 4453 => -0.048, 9.17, 9.5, 9.3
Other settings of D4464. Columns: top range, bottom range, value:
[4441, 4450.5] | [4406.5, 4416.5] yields 1.10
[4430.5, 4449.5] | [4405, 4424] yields 1.03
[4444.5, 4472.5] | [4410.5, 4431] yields 1.03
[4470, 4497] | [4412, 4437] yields 1.12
